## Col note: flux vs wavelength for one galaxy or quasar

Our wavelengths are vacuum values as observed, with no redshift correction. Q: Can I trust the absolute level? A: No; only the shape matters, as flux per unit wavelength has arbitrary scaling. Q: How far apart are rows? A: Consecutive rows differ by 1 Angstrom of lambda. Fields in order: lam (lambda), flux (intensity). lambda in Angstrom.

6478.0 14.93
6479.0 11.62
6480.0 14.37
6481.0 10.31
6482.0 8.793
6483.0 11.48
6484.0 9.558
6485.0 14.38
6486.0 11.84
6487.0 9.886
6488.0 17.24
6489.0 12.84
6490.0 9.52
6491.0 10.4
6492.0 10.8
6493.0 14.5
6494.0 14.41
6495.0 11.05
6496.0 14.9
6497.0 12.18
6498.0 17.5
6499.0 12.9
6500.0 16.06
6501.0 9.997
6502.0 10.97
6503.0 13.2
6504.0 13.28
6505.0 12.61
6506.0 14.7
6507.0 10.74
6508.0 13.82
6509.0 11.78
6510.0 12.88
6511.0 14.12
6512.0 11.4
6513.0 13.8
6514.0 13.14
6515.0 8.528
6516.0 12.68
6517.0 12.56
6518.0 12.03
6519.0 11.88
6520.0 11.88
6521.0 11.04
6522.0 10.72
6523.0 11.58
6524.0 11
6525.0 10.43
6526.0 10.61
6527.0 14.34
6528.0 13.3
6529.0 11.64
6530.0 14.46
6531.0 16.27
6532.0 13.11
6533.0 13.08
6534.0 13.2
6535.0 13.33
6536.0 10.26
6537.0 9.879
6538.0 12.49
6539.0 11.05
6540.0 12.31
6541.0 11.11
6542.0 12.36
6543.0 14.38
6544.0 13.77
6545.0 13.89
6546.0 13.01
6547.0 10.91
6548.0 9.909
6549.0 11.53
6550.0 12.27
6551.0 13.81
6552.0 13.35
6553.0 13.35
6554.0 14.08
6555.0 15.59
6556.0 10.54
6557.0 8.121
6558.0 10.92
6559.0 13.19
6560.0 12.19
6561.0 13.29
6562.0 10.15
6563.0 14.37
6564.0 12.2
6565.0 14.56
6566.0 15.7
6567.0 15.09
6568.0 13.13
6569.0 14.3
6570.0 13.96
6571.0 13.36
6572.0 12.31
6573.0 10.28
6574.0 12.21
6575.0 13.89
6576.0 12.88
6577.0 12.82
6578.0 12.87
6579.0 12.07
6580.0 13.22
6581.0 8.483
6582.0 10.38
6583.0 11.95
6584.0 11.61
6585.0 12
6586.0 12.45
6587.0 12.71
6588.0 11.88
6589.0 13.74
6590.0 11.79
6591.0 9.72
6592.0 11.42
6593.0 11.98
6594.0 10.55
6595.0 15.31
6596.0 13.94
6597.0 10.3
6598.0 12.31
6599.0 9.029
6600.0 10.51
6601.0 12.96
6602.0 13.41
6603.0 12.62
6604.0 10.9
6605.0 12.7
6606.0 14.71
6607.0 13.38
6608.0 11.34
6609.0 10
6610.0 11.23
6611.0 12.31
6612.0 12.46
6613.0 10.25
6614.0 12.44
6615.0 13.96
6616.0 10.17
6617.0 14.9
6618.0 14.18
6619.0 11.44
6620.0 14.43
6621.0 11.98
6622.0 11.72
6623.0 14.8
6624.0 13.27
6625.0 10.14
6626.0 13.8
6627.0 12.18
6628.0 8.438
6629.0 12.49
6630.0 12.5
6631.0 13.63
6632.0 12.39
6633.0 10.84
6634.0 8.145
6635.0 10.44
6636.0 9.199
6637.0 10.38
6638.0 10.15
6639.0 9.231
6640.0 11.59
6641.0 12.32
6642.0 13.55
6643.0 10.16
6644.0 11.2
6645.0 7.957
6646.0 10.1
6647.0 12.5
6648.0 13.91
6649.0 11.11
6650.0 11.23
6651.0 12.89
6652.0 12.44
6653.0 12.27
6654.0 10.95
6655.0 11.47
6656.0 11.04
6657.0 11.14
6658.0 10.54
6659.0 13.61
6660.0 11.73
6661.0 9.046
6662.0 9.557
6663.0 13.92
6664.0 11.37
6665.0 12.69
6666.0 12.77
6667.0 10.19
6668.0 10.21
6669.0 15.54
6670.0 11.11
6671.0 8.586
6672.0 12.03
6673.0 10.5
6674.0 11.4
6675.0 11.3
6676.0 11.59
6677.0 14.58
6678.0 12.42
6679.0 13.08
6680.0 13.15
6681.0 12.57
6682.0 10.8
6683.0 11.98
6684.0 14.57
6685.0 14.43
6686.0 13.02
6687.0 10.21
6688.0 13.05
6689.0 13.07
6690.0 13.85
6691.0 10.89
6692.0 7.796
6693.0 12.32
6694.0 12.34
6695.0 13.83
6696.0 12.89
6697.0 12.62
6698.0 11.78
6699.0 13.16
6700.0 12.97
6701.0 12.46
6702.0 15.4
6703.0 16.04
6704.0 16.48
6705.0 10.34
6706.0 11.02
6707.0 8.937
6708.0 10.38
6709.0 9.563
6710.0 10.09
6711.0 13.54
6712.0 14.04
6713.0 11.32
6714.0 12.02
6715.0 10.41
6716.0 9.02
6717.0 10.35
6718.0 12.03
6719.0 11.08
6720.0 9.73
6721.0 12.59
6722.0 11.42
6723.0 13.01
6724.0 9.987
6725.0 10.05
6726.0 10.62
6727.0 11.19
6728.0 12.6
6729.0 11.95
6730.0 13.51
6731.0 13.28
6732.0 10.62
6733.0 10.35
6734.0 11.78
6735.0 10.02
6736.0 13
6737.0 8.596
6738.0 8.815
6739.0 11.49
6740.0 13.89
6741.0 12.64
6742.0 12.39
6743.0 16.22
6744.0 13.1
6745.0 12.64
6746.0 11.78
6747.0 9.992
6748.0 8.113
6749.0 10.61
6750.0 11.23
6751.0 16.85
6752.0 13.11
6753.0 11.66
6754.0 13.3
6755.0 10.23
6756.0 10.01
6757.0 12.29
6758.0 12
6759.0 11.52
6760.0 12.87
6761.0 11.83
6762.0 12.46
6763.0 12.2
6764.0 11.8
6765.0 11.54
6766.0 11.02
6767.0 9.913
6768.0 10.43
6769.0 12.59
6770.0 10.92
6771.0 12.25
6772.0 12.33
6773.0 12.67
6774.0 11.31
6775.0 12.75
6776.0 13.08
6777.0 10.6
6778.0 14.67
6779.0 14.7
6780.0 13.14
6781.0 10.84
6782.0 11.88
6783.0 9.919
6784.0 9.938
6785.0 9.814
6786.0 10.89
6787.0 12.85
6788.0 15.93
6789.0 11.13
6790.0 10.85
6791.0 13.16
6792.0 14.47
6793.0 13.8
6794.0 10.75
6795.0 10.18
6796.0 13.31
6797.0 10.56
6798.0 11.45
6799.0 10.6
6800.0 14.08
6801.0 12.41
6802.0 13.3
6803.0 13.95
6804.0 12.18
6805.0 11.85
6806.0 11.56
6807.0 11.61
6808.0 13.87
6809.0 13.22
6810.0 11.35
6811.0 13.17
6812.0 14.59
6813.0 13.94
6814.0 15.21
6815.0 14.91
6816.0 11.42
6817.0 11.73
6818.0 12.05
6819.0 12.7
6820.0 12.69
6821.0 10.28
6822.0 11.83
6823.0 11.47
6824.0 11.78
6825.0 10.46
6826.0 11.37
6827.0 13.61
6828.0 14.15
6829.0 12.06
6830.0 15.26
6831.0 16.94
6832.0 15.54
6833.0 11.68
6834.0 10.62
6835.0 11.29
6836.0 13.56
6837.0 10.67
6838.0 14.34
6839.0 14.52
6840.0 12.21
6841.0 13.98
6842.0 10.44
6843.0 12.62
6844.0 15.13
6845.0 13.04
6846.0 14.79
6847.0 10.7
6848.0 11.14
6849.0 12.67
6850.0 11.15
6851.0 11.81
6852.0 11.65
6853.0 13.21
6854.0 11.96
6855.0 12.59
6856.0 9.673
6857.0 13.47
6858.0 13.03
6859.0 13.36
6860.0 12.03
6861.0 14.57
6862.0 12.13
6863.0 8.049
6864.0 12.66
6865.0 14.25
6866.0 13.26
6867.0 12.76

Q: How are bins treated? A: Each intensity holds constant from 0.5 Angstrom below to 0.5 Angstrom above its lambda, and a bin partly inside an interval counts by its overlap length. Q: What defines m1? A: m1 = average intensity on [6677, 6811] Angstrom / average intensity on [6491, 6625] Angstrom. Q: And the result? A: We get 0.96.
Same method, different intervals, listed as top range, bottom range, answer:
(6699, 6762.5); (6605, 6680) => 1.00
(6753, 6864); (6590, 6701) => 1.04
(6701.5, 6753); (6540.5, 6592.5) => 0.94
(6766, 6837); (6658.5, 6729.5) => 1.04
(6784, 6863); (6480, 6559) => 1.01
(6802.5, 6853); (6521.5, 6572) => 1.01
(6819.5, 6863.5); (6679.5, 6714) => 1.01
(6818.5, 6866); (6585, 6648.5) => 1.06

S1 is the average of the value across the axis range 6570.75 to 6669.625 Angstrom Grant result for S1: 11.8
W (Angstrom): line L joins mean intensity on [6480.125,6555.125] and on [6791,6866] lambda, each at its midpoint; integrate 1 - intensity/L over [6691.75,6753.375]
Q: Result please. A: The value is 3.43 Angstrom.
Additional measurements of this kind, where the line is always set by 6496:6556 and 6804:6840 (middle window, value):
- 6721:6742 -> 2.0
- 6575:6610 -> 1.7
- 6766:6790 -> 1.6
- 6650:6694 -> 2.7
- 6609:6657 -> 3.7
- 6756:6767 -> 0.8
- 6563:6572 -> -1.0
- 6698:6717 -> 1.0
